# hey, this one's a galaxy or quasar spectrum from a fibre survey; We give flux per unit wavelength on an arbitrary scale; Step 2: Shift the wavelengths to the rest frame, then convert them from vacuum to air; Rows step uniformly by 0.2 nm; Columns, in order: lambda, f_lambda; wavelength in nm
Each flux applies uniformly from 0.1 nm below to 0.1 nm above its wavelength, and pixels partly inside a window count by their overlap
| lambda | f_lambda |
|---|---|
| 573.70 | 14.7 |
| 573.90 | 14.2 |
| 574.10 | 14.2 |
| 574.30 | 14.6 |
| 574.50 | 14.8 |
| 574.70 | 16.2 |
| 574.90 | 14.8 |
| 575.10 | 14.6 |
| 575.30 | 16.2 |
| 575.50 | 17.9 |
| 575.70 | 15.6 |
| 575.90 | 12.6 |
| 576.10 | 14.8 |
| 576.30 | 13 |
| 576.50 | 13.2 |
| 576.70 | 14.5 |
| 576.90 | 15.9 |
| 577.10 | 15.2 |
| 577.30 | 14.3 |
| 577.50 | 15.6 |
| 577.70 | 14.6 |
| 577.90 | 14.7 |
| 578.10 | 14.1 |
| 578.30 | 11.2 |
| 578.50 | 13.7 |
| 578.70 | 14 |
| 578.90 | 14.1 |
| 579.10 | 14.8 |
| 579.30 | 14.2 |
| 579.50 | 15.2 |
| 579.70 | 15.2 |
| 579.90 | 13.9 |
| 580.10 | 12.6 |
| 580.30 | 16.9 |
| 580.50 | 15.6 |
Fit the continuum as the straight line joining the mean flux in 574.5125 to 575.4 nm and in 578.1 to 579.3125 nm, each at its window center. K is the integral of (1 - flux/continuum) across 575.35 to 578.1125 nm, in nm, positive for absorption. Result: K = -0.04 nm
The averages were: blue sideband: 15.4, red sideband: 13.7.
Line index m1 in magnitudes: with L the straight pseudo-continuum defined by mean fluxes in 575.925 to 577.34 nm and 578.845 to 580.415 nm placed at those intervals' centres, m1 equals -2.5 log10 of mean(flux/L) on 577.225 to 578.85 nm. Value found 0.03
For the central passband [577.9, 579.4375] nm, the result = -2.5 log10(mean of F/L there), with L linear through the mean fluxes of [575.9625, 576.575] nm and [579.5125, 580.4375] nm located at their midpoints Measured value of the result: 0.040 mag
